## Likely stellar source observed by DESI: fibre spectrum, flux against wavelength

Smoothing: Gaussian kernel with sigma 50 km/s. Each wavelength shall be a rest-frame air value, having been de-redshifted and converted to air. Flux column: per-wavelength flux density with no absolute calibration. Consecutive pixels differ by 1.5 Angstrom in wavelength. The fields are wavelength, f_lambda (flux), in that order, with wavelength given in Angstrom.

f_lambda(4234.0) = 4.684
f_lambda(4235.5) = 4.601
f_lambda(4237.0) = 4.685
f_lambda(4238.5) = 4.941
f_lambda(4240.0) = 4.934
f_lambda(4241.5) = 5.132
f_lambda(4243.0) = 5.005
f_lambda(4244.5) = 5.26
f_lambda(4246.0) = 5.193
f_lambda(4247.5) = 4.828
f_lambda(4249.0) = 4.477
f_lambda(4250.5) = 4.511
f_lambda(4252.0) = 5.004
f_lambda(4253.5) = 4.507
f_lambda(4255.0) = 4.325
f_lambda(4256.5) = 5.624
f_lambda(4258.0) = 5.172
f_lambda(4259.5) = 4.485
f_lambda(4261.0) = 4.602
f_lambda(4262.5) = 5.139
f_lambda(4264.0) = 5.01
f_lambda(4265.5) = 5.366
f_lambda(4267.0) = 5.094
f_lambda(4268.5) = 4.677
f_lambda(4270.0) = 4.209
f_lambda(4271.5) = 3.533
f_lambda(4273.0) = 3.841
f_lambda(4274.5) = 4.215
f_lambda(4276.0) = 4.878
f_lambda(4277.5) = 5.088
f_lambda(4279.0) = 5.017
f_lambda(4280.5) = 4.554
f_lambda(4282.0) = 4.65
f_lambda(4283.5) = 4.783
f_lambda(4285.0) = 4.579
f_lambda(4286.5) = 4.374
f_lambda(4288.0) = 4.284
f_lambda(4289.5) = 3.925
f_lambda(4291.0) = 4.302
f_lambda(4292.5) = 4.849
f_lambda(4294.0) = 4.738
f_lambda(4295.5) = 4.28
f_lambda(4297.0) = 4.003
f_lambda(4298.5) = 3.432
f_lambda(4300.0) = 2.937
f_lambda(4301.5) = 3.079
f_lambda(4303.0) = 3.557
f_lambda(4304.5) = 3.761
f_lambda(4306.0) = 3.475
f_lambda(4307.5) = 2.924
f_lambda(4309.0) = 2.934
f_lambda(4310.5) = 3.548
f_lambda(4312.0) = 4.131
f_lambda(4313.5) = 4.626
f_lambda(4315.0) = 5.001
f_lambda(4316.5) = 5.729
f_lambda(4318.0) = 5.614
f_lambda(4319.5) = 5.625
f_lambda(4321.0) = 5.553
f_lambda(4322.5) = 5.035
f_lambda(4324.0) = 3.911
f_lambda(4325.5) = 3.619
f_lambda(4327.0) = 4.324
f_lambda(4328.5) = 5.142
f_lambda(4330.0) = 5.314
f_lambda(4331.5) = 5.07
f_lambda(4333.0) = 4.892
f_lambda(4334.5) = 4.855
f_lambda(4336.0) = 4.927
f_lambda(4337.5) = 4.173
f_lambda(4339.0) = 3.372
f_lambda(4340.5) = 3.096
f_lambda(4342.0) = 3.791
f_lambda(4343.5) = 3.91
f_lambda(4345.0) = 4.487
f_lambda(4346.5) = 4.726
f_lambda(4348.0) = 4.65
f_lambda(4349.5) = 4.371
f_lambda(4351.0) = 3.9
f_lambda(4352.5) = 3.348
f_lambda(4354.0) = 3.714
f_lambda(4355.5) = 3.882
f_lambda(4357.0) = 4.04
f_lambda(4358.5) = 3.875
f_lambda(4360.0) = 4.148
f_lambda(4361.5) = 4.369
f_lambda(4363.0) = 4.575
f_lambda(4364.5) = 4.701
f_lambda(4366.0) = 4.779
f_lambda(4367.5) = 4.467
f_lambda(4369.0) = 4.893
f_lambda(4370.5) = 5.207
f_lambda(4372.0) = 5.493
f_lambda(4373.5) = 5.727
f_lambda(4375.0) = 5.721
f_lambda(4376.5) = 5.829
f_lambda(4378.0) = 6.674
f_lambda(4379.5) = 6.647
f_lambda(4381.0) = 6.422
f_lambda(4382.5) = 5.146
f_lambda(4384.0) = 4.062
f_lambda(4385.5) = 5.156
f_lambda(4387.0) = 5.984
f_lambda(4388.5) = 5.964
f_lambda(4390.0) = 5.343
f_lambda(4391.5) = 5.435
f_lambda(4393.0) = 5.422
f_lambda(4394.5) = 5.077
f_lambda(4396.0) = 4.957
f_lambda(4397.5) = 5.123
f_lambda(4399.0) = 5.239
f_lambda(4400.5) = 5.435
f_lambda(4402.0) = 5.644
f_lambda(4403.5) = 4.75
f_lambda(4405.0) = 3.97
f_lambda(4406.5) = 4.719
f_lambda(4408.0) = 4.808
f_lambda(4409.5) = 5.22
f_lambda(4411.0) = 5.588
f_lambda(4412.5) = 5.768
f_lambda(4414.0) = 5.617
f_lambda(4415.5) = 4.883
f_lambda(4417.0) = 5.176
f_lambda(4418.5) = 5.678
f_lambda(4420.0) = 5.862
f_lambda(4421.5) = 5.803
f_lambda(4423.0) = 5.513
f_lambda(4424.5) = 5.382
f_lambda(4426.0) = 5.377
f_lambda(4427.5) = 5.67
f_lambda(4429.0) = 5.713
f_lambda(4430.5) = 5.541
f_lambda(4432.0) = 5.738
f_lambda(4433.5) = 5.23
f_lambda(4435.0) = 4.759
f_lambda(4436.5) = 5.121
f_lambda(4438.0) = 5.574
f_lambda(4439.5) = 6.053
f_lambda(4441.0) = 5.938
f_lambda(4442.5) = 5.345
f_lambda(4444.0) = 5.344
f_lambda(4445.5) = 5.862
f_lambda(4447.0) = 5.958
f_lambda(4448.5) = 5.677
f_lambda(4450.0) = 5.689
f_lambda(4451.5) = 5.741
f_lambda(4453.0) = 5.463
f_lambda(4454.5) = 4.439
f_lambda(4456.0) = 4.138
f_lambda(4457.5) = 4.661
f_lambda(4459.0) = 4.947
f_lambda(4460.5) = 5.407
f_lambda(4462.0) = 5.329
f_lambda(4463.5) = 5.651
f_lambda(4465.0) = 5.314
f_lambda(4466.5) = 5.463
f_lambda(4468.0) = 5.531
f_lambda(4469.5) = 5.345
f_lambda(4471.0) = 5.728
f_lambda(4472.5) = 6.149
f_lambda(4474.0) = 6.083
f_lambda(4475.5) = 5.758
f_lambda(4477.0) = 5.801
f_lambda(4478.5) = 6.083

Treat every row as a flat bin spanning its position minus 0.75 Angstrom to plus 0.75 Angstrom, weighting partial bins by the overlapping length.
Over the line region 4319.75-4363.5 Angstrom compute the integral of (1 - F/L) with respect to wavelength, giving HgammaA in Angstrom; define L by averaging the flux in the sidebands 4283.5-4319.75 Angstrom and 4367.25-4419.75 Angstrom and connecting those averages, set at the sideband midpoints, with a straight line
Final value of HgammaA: 3.1 Angstrom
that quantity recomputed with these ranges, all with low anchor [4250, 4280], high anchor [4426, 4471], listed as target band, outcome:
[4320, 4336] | 0.5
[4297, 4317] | 4.6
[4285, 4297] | 1.1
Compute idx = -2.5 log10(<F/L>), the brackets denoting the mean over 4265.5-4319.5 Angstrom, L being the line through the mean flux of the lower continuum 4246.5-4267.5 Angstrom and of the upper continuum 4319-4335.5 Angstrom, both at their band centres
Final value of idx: 0.136 mag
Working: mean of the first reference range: 4.87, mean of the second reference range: 4.84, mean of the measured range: 4.28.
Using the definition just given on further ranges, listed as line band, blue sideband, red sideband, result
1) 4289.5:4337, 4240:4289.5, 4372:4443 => 0.14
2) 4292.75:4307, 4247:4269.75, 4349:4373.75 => 0.25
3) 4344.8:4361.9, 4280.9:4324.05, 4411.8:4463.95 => 0.15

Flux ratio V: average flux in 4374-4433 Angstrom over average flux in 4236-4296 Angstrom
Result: 1.16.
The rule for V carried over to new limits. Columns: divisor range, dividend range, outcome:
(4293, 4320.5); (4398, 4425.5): 1.29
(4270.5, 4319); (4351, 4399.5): 1.19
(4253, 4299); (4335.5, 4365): 0.89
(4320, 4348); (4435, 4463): 1.20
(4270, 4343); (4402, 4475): 1.25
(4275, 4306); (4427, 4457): 1.29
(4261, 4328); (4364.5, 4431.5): 1.23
